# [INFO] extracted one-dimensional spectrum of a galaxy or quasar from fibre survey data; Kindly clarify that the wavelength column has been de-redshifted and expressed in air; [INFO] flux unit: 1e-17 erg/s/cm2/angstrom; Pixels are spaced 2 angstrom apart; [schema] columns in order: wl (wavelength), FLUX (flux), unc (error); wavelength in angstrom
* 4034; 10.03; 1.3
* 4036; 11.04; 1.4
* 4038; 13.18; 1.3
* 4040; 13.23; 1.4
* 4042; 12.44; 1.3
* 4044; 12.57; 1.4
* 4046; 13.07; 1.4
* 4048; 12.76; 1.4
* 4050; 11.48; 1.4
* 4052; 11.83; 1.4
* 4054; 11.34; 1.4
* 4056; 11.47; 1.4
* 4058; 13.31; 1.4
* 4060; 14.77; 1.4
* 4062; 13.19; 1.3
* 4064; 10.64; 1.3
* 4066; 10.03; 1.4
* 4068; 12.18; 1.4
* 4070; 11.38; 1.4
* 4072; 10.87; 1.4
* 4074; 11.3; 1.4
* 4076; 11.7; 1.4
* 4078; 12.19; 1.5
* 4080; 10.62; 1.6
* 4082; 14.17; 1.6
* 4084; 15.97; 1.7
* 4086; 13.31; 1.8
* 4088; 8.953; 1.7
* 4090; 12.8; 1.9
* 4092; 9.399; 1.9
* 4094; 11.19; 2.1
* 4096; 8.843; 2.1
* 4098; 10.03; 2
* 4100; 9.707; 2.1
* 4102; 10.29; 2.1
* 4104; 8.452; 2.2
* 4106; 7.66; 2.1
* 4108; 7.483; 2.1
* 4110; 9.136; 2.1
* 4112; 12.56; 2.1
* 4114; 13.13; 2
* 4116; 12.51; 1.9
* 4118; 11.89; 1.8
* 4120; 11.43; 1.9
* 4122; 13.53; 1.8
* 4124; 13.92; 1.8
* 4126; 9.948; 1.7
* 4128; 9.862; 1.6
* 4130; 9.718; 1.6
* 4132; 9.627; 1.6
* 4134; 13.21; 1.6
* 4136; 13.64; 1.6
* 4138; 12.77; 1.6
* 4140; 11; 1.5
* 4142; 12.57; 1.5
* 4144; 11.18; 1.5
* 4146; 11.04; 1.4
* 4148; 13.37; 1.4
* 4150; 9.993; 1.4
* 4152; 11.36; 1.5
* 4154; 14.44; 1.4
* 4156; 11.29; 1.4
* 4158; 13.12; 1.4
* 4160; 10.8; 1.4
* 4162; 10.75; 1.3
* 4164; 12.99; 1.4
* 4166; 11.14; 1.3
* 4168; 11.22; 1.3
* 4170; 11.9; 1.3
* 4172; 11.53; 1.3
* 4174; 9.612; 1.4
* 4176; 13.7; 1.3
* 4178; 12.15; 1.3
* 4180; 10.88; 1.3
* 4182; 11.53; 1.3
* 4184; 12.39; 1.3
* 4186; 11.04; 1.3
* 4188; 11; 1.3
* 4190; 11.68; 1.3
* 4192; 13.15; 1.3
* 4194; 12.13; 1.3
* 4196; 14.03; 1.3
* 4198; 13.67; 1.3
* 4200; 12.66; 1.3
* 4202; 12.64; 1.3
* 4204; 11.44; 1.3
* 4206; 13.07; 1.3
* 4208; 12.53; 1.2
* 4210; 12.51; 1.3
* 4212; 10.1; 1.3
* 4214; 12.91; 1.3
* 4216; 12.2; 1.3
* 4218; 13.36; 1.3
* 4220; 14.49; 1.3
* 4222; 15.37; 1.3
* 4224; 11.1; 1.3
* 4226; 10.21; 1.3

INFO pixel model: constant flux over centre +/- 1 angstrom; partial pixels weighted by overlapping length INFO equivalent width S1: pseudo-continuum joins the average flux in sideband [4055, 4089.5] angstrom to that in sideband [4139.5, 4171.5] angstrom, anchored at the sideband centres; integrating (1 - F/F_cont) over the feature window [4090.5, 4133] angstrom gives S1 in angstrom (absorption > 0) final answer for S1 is 5.1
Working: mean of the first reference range 12.1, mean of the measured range 10.5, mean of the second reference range 11.8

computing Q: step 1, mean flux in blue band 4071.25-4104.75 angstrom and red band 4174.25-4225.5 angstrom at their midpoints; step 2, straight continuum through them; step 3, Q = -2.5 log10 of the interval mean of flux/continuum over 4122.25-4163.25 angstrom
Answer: 0.006 mag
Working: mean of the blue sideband 11.2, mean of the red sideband 12.4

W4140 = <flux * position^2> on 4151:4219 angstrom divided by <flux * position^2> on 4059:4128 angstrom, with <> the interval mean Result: 1.1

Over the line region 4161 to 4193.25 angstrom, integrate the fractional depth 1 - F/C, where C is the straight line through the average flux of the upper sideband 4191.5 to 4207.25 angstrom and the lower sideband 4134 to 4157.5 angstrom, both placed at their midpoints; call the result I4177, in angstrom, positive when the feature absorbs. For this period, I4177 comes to 2.24 angstrom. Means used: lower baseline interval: 12.1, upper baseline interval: 12.8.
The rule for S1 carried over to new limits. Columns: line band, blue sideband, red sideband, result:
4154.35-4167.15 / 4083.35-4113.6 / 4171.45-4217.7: -0.3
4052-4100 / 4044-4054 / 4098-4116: -2.2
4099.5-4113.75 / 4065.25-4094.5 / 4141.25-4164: 2.8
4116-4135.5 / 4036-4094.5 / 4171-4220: 0.9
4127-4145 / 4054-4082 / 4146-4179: 0.5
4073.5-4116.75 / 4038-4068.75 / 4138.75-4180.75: 4.0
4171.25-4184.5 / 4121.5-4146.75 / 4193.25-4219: 0.6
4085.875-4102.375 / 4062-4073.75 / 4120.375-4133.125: 1.2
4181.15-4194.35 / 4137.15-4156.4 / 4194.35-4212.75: 0.6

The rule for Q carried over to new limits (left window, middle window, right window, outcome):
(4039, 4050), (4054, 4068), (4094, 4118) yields -0.015 mag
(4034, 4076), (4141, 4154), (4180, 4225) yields 0.045 mag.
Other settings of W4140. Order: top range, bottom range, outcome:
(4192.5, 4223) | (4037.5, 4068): 1.13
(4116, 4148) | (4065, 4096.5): 1.04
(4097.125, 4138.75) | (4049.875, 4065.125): 0.92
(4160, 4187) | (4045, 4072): 1.01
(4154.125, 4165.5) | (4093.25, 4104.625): 1.26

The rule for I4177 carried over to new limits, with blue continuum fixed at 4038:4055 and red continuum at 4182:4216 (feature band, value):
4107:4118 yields 1.2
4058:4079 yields 0.8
